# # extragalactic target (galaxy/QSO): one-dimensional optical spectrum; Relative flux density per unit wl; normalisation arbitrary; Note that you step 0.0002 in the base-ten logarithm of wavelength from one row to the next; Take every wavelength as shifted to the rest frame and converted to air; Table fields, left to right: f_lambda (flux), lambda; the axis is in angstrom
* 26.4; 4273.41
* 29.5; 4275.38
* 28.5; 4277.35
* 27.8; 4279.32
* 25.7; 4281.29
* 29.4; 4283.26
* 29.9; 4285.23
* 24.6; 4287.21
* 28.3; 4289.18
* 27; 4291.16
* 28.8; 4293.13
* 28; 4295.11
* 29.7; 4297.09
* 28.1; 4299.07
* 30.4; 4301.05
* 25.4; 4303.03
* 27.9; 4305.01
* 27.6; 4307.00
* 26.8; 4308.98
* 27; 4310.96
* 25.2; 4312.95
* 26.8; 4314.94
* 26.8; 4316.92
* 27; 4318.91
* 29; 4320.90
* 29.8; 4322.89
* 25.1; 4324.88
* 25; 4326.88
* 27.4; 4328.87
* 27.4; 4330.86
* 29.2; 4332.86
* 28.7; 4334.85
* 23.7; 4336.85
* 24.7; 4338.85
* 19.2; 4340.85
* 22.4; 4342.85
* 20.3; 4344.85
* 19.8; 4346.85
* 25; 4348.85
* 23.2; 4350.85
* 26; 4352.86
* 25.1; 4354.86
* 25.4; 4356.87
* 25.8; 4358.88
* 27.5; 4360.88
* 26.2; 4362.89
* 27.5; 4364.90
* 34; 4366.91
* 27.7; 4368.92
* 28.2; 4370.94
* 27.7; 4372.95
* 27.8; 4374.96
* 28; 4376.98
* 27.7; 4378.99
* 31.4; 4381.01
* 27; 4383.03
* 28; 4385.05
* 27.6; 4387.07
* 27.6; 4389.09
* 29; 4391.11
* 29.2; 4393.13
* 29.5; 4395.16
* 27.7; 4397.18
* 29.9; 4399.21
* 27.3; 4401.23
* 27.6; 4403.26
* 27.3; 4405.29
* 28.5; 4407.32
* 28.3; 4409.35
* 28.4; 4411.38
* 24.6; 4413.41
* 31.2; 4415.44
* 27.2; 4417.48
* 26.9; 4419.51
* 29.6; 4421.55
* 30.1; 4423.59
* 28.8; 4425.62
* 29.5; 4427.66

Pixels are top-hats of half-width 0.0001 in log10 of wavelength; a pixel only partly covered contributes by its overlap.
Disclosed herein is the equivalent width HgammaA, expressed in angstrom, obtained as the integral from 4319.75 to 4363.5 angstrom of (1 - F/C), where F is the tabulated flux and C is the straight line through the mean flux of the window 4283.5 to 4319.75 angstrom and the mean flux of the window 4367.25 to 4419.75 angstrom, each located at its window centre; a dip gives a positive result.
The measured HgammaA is 4.1 angstrom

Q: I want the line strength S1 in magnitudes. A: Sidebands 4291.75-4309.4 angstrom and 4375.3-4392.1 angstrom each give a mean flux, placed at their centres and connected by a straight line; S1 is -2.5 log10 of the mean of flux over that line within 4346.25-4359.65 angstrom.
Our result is 0.16 mag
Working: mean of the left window 28.1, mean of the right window 28.3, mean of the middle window 24.4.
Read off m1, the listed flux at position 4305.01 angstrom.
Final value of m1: 27.9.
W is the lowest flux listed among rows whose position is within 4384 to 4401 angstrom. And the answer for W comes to 27.6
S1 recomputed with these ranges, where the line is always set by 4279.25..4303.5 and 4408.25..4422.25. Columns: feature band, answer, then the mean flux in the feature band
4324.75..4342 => 0.10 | 25.6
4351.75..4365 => 0.08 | 26.1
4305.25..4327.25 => 0.04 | 27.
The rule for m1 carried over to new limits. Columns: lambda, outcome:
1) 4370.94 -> 28.2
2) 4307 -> 27.6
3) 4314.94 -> 26.8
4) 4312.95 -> 25.2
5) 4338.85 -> 24.7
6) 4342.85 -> 22.4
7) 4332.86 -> 29.2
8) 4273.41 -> 26.4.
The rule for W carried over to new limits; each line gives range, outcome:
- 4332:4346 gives 19.2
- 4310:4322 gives 25.2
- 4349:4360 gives 23.2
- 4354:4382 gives 25.1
